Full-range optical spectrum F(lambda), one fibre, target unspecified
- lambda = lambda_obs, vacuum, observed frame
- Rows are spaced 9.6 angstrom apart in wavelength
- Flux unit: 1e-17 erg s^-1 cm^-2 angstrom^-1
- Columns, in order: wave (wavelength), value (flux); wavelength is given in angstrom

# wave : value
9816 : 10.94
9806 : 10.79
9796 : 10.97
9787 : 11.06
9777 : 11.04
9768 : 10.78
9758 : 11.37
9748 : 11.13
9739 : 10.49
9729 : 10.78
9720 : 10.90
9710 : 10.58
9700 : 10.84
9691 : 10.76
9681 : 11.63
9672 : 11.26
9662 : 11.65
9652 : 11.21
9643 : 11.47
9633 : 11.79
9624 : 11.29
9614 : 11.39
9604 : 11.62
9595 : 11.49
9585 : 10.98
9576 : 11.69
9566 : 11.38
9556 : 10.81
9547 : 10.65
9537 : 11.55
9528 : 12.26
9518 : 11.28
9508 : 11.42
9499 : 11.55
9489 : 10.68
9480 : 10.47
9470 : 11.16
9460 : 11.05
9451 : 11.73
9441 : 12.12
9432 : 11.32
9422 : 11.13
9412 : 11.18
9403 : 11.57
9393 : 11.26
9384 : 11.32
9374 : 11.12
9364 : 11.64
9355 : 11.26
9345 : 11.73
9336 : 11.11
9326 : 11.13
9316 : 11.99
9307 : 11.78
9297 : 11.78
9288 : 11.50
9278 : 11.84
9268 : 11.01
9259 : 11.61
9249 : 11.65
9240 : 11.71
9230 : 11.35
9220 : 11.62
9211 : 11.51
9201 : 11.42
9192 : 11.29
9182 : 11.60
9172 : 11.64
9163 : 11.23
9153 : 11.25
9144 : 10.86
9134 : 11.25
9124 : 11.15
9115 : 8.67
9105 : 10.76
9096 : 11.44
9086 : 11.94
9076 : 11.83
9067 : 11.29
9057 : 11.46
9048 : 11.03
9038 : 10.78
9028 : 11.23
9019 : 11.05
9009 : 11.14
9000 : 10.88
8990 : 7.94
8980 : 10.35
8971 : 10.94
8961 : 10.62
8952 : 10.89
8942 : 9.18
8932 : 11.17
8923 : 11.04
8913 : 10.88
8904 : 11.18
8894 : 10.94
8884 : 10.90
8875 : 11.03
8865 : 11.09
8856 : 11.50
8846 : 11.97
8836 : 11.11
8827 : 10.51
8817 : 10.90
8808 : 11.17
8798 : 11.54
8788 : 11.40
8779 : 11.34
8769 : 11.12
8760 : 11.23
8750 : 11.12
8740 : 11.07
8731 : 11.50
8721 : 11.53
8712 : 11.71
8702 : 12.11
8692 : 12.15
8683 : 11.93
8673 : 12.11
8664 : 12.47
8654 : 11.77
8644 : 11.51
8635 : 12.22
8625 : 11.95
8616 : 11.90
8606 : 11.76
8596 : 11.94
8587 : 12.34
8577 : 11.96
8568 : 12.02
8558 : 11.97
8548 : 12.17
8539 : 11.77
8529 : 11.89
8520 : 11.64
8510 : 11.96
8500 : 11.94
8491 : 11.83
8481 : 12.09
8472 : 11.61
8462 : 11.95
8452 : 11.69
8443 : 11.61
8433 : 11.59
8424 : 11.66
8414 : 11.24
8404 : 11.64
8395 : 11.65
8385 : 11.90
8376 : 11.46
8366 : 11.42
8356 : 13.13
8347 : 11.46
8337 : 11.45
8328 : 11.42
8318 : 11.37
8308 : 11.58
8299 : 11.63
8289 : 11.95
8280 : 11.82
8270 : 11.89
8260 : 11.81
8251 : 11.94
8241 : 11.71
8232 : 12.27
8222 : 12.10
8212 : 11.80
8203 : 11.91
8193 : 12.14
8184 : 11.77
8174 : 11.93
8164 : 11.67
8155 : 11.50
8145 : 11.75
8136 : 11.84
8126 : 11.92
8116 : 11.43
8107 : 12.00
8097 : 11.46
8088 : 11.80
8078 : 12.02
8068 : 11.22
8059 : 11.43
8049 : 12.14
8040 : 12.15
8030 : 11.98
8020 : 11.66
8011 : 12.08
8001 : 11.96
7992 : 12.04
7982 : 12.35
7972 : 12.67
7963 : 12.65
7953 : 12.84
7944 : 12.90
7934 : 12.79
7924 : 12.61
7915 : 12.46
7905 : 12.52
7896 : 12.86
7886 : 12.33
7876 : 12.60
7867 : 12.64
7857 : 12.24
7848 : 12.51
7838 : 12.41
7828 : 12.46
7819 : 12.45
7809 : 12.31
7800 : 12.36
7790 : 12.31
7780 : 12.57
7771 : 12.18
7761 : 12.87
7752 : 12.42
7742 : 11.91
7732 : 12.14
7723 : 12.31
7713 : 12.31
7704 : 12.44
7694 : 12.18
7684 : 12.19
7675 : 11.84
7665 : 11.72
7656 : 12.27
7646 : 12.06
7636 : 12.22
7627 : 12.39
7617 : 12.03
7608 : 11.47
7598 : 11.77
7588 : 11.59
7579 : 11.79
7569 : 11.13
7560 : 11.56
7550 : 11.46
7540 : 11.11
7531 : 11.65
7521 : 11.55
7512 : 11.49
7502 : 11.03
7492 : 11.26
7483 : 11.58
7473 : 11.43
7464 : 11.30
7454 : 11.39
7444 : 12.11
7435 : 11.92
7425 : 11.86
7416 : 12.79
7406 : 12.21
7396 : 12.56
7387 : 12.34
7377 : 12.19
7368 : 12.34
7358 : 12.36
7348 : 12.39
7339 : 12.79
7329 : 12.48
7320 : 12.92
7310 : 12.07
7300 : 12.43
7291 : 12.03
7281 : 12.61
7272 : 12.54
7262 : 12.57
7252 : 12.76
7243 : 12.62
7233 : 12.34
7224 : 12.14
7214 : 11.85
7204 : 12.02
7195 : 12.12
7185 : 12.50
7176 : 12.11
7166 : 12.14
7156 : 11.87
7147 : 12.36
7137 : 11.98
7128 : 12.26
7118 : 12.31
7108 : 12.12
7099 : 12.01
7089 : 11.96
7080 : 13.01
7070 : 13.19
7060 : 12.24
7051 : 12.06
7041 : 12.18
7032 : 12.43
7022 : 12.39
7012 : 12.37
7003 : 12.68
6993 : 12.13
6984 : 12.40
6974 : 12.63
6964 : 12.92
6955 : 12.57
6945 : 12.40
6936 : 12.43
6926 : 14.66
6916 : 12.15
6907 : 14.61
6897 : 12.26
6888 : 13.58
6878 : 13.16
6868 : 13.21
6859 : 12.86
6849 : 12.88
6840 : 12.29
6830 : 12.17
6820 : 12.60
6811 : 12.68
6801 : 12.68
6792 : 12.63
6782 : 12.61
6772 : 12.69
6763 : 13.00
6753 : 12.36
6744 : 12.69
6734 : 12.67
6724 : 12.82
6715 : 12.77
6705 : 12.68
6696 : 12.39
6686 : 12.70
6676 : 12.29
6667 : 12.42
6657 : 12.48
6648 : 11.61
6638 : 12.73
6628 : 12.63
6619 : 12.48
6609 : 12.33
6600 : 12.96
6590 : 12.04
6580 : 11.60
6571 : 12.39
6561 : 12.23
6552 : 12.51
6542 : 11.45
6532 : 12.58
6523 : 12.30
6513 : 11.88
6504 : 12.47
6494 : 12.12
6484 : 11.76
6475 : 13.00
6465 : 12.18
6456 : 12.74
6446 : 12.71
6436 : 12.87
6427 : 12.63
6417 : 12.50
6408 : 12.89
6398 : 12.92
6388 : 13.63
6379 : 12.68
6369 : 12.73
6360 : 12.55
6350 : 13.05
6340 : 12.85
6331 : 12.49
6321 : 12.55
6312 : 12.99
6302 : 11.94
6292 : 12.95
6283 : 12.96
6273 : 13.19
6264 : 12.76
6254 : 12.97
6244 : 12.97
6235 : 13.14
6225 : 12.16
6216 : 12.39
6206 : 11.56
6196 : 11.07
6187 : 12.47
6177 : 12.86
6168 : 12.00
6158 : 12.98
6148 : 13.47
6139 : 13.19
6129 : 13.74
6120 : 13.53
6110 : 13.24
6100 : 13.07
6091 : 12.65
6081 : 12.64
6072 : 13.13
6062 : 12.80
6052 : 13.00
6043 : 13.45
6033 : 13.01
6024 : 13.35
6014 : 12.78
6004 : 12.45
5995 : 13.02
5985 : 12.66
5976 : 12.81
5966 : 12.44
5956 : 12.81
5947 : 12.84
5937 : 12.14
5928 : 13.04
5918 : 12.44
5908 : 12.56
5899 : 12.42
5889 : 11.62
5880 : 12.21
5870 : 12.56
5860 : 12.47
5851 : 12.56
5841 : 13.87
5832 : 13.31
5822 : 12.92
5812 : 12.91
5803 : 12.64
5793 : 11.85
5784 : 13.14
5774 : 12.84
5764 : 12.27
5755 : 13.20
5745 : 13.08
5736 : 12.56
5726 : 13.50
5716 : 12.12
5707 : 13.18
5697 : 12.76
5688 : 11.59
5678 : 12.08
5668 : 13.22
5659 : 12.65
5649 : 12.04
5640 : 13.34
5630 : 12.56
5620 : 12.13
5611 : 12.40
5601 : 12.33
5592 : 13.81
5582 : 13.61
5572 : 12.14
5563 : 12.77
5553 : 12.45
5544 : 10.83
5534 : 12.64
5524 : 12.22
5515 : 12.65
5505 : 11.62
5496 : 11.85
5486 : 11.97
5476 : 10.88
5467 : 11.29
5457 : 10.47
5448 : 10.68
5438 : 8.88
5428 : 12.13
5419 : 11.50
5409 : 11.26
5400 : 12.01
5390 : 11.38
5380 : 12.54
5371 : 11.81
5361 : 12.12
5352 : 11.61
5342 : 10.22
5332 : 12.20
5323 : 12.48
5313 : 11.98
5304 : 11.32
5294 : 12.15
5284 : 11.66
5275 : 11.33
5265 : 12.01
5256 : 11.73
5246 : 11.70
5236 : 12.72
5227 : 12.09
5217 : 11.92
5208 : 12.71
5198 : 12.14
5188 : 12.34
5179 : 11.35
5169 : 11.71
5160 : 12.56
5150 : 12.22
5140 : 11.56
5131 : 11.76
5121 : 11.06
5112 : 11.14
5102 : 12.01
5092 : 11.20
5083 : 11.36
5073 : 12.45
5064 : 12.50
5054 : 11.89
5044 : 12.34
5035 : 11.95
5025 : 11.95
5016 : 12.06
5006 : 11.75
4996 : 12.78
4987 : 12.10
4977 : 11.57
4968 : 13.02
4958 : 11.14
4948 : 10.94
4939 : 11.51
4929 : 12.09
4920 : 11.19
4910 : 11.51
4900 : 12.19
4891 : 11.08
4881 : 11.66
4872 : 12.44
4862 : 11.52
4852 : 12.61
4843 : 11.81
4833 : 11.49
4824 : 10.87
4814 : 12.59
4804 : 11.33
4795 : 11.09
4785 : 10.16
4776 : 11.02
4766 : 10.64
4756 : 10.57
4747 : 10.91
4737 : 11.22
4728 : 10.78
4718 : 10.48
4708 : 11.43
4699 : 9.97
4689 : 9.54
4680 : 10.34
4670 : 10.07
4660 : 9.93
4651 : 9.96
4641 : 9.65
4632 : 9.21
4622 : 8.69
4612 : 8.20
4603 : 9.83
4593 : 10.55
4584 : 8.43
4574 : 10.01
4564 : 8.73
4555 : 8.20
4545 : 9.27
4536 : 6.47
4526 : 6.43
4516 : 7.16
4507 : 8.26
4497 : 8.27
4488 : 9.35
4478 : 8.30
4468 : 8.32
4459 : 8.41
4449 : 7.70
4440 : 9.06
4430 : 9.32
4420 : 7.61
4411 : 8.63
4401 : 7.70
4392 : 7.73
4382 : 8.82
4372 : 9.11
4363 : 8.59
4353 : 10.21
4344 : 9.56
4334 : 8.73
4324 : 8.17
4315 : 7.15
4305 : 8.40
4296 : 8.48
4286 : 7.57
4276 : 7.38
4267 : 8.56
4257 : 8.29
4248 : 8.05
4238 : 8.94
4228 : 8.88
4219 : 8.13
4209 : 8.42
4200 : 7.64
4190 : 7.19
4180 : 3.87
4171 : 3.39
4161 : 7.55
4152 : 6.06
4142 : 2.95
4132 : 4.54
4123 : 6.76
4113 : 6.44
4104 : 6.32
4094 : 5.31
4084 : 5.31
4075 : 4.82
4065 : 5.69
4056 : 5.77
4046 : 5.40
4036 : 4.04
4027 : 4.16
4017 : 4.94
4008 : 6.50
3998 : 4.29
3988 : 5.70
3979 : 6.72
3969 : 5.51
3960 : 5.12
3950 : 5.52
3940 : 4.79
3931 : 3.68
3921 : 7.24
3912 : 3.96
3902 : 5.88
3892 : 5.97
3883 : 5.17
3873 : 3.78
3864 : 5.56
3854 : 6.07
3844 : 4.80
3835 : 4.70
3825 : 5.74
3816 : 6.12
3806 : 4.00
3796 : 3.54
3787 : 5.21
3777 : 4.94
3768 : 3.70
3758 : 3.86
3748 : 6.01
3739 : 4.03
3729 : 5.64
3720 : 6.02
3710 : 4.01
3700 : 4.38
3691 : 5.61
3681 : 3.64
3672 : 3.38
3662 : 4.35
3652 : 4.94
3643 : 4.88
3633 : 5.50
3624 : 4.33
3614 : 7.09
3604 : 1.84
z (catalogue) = 0.052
